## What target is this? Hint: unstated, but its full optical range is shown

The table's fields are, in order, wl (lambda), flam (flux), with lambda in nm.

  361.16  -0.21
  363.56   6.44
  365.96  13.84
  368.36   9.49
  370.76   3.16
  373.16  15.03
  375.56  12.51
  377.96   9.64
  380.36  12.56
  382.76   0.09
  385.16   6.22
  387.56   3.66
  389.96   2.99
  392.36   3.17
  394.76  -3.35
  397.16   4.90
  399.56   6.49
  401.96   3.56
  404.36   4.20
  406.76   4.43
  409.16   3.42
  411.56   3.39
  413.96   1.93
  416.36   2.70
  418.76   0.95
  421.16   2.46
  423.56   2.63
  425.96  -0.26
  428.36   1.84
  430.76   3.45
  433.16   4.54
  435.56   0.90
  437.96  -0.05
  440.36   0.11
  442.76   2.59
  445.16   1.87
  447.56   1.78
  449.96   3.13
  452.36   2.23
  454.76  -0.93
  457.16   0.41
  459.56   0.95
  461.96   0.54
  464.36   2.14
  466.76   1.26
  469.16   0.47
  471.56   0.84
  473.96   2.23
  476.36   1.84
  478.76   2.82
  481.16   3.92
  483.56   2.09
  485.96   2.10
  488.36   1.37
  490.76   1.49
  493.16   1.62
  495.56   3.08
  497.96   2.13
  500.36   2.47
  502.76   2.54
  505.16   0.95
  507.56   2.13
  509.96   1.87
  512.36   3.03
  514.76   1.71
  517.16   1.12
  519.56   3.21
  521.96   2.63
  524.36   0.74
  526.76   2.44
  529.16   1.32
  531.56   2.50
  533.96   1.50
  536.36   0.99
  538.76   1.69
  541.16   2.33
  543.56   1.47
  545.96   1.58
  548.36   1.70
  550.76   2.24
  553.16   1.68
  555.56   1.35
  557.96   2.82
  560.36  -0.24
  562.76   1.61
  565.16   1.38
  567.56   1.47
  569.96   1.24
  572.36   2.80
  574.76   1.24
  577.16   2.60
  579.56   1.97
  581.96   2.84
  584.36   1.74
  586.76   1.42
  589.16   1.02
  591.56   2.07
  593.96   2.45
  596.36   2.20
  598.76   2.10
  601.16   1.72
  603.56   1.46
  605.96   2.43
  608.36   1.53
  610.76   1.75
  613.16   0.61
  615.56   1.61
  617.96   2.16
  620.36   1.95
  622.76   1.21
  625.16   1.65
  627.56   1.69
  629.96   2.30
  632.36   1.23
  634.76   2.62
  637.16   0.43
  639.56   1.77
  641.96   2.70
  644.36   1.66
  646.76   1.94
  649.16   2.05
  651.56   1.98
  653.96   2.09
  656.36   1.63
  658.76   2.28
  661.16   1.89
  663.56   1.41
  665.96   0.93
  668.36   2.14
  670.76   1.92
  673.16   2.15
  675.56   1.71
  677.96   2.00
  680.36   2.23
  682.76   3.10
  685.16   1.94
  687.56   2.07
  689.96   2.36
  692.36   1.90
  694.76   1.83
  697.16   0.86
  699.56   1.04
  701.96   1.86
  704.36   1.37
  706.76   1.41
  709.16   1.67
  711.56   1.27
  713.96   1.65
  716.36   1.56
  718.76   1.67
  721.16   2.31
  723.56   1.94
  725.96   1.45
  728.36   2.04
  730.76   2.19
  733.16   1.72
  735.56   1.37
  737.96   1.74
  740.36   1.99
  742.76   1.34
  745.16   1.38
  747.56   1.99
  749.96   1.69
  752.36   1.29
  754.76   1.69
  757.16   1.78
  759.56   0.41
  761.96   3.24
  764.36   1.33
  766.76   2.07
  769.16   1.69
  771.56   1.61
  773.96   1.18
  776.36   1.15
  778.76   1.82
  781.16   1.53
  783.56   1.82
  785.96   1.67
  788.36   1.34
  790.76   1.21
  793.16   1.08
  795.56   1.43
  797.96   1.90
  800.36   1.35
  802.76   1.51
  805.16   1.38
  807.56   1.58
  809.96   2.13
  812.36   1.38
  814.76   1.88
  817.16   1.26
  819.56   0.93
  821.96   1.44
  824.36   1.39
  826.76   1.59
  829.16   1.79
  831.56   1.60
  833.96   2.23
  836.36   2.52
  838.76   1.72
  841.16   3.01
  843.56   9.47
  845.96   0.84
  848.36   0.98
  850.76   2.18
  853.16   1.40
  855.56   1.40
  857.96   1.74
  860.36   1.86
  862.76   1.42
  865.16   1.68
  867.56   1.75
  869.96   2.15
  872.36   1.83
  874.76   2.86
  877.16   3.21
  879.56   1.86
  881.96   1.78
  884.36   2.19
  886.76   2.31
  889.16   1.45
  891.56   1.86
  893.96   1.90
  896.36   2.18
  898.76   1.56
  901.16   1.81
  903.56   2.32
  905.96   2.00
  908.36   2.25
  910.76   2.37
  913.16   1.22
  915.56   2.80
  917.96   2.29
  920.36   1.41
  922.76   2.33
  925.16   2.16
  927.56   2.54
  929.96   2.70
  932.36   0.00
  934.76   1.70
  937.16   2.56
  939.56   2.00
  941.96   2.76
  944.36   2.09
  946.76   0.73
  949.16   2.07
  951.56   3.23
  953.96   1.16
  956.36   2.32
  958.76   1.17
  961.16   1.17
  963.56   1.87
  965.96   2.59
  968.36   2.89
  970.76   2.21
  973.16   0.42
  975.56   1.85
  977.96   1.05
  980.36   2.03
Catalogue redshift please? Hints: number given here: 1.26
